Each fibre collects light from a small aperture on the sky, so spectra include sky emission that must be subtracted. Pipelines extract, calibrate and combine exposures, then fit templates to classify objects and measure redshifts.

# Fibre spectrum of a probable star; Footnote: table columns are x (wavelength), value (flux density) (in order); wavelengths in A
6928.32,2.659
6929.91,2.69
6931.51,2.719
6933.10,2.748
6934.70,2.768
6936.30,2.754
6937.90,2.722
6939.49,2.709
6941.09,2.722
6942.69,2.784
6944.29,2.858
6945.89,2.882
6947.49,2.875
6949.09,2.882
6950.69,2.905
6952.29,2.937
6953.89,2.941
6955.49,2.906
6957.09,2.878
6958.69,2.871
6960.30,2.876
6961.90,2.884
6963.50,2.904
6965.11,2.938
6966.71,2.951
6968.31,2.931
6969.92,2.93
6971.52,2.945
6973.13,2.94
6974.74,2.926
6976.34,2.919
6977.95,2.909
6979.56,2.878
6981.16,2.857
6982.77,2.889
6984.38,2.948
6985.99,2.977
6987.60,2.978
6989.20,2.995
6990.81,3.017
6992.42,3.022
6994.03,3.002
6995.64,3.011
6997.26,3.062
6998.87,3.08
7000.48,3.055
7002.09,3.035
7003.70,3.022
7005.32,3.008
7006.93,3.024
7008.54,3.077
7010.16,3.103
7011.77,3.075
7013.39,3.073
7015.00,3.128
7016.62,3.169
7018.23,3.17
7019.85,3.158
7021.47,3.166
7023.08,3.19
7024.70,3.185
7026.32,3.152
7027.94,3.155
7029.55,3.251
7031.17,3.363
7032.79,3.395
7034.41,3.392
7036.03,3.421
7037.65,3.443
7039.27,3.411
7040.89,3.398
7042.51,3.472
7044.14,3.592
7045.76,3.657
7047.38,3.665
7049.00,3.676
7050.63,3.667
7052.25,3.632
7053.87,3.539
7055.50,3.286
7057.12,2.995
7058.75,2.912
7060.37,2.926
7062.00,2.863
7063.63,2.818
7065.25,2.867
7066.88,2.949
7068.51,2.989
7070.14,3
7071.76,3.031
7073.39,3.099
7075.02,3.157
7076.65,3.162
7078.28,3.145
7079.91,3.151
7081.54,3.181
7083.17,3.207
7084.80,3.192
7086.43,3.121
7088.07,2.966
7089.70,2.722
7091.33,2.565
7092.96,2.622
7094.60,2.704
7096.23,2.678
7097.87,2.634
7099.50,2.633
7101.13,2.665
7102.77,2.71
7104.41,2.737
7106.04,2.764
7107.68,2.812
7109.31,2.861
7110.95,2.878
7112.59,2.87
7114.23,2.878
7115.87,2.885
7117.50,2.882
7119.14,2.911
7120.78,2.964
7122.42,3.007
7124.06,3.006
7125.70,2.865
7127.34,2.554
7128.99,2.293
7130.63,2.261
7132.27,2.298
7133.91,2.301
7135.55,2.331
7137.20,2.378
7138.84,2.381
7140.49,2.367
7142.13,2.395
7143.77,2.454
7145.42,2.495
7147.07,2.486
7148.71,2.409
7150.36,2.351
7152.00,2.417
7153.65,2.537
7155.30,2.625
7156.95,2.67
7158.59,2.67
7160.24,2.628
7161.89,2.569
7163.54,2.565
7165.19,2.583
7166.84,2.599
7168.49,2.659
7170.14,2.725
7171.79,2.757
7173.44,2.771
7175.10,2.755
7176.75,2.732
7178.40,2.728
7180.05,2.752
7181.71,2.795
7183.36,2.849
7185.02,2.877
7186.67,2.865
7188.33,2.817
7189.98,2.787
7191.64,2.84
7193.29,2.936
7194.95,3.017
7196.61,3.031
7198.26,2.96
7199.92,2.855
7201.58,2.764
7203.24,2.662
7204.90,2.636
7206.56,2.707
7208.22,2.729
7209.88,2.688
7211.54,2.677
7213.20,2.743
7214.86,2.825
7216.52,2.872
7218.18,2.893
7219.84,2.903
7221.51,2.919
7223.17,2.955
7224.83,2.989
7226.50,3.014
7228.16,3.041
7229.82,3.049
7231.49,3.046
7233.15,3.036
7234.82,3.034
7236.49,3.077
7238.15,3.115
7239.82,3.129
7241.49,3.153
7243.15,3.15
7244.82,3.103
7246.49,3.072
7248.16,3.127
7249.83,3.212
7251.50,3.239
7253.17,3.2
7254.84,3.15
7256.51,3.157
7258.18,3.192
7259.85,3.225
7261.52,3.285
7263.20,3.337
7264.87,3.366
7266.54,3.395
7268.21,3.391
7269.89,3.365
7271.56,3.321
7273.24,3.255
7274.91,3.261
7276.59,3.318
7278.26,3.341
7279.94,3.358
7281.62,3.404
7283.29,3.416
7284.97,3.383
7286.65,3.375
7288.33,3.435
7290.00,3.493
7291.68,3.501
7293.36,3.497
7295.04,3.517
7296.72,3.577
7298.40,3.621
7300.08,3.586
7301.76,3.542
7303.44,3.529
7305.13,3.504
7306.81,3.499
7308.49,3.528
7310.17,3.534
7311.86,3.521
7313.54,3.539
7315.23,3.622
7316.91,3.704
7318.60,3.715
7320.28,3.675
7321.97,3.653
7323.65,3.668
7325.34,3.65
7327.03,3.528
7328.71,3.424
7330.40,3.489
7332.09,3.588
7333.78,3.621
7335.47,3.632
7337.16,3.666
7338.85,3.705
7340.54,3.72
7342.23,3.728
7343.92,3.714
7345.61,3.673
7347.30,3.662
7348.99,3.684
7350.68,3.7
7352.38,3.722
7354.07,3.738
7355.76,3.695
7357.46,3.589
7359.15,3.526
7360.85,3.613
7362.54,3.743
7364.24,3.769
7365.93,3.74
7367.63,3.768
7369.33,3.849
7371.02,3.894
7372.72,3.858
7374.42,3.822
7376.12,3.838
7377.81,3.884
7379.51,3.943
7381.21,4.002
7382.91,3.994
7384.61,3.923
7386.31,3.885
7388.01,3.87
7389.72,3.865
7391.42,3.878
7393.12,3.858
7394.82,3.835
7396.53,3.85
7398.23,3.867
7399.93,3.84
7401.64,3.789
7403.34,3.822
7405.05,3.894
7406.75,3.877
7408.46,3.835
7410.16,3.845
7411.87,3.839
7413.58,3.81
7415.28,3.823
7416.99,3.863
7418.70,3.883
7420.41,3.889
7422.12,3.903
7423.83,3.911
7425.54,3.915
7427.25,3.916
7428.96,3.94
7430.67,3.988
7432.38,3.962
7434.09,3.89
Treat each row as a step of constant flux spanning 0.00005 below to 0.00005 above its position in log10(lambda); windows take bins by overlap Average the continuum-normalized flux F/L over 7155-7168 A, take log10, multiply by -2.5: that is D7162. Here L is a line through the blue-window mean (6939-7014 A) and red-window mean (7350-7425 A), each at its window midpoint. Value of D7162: 0.266 mag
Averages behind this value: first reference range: 2.95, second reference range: 3.83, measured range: 2.61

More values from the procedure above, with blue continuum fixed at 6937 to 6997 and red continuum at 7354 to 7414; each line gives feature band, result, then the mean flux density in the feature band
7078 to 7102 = 0.109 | 2.87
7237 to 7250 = 0.127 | 3.13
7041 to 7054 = -0.170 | 3.61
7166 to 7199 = 0.200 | 2.81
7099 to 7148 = 0.224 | 2.64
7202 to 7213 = 0.266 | 2.69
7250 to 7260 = 0.112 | 3.19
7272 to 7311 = 0.051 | 3.45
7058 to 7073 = 0.068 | 2.93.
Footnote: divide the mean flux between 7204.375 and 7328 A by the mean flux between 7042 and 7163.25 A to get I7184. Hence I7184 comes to 1.1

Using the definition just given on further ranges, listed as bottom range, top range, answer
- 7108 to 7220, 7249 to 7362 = 1.30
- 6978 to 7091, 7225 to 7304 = 1.04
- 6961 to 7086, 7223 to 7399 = 1.12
